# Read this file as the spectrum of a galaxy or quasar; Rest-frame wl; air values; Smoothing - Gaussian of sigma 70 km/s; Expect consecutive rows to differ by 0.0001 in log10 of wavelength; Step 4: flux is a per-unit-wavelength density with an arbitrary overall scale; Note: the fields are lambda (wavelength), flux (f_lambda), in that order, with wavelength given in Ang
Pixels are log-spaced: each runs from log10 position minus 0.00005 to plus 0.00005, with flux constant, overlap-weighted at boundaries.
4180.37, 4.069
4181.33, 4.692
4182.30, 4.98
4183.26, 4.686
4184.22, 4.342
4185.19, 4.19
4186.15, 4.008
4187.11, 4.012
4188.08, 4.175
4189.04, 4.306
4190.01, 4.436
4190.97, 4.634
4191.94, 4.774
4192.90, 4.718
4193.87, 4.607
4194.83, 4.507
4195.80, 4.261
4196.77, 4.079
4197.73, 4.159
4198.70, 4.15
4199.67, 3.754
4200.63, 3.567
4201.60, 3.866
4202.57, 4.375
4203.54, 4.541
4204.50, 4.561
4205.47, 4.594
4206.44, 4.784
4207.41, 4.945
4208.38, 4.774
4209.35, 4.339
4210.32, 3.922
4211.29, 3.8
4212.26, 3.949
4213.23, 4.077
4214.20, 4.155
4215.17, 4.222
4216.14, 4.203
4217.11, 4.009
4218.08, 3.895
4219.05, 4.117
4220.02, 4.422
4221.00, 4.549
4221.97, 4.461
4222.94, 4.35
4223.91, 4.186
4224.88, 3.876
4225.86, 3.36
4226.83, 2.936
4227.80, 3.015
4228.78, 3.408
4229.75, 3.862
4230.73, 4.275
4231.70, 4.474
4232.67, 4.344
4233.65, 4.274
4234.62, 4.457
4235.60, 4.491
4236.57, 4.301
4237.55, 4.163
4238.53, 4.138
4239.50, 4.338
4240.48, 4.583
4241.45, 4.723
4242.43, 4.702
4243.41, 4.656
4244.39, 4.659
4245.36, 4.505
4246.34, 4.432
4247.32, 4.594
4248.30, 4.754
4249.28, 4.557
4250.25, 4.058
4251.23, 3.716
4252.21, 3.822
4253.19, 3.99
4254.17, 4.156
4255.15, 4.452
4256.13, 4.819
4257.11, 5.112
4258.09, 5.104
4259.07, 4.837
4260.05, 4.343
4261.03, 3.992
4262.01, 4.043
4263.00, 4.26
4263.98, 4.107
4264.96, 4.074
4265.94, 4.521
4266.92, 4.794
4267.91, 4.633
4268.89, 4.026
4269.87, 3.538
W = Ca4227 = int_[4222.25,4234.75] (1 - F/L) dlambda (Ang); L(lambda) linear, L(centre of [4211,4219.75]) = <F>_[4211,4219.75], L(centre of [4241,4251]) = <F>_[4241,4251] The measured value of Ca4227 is 1.1 Ang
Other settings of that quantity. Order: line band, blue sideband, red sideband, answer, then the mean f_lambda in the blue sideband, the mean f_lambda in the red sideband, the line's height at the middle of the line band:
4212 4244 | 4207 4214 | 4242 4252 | 1.38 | 4.24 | 4.44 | 4.34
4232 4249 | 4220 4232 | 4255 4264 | -1.23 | 3.91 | 4.53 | 4.18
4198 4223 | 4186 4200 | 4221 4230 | -1.43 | 4.32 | 3.76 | 4.02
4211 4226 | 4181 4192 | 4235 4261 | 1.06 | 4.42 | 4.45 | 4.44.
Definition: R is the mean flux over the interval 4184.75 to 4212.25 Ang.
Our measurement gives 4.31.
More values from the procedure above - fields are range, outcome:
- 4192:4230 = 4.15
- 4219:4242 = 4.13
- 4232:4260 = 4.45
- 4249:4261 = 4.4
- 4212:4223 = 4.2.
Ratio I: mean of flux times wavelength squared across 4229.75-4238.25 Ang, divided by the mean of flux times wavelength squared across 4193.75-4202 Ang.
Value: 1.1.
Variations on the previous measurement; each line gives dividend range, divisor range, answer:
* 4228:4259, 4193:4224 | 1.04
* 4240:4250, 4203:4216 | 1.08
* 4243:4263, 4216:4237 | 1.10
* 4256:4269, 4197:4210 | 1.06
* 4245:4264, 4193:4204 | 1.08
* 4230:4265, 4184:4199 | 1.04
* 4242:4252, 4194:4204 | 1.10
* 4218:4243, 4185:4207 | 0.98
